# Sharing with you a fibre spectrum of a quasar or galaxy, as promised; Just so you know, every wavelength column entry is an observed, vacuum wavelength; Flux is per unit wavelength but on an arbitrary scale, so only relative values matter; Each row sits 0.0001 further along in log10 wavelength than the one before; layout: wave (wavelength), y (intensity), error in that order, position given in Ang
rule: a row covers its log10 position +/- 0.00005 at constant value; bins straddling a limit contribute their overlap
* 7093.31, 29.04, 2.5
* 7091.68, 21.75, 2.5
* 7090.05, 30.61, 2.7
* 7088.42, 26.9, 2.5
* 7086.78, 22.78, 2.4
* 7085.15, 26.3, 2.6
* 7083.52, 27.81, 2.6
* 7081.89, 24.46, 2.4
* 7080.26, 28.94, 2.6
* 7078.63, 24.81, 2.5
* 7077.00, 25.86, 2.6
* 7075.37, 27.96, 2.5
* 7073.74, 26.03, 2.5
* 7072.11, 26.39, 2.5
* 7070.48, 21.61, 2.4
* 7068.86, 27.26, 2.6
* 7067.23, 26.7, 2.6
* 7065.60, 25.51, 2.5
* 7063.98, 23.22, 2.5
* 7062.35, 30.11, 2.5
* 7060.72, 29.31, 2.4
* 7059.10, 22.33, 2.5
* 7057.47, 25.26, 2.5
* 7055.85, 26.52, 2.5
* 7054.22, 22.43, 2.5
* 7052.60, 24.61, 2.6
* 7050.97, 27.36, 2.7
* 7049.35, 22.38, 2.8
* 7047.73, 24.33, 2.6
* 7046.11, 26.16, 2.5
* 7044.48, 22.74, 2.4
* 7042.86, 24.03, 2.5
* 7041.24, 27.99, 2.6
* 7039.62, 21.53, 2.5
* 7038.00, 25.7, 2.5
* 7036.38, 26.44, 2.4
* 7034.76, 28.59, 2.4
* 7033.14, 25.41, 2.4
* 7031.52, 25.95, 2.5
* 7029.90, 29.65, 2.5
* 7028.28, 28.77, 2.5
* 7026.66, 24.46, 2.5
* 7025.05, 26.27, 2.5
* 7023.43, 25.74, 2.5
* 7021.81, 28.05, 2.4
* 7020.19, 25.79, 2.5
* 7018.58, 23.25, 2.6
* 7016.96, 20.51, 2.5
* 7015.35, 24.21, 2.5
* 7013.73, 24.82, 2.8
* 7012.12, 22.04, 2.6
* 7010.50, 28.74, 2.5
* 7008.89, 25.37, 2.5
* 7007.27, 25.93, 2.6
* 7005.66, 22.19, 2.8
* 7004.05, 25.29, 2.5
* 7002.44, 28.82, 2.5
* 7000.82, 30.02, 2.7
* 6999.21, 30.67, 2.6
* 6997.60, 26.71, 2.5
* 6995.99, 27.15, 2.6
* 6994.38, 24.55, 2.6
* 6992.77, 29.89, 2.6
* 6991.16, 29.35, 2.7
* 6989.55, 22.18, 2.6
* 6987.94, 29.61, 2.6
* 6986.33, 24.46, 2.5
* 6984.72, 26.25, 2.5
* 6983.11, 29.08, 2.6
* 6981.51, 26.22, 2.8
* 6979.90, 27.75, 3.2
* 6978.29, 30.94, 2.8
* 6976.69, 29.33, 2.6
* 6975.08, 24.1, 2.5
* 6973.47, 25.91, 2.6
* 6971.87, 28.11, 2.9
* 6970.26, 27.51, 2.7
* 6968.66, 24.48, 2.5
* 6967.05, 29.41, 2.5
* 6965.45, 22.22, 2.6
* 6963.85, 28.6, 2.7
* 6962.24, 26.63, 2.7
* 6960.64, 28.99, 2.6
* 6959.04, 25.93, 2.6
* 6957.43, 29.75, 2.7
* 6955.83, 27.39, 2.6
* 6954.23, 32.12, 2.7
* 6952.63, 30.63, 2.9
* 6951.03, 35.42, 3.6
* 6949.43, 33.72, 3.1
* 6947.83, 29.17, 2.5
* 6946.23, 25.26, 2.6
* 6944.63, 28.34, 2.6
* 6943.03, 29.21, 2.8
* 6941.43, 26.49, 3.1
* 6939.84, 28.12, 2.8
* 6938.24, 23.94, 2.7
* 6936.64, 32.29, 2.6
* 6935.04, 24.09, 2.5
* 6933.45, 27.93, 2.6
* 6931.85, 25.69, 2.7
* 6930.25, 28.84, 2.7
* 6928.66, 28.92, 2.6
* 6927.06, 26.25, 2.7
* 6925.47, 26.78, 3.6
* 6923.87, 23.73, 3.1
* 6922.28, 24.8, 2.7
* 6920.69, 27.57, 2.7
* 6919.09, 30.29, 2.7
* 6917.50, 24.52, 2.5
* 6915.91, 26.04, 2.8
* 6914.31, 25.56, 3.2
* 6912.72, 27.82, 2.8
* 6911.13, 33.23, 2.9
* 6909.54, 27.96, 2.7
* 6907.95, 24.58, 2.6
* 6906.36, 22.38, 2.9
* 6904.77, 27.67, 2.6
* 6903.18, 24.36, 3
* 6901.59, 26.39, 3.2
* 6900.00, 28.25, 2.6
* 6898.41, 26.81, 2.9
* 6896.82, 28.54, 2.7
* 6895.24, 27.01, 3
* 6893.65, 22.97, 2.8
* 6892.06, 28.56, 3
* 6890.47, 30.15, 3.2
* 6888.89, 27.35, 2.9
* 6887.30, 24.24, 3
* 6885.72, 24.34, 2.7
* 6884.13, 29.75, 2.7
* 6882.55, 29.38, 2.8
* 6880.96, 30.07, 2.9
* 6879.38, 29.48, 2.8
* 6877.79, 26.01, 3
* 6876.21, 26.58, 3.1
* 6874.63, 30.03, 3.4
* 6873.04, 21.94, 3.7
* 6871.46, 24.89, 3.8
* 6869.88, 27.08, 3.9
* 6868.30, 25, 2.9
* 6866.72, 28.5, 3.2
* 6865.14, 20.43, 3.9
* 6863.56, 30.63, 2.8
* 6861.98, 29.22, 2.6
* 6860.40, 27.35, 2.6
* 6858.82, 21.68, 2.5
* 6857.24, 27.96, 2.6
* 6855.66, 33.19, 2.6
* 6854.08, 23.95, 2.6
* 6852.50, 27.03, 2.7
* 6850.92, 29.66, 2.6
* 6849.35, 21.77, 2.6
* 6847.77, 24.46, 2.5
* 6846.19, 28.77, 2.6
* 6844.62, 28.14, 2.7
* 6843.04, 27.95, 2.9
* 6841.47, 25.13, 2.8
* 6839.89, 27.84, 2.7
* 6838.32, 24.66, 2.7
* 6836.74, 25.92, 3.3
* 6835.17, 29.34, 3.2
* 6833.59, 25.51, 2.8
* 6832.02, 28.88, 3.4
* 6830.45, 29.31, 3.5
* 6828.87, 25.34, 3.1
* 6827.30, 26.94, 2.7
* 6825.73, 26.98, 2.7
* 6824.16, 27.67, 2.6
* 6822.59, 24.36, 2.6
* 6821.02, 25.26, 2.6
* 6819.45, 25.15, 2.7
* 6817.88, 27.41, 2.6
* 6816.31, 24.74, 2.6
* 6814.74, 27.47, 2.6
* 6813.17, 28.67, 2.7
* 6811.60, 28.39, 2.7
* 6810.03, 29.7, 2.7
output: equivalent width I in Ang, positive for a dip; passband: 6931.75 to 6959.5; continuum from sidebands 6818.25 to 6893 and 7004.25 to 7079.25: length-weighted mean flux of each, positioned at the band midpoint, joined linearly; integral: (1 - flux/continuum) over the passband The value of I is -2.7 Ang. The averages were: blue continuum 26.9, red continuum 25.4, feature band 28.7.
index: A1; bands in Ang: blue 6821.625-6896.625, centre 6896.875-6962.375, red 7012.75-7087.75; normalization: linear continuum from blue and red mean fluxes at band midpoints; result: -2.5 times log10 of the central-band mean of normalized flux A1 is -0.05 mag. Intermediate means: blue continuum 26.9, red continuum 25.6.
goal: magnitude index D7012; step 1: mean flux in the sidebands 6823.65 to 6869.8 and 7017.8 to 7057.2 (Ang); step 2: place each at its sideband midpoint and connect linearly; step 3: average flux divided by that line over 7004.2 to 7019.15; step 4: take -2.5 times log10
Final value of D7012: 0.07 mag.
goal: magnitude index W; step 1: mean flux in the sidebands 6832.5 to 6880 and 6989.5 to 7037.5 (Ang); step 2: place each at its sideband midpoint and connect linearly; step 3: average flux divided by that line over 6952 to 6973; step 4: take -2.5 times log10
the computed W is -0.055 mag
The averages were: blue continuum 26.7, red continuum 26.3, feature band 27.8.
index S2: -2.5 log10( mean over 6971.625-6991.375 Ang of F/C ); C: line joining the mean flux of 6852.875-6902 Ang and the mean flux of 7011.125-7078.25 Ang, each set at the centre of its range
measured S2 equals -0.04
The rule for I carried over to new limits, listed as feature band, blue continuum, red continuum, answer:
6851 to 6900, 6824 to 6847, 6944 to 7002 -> 0.7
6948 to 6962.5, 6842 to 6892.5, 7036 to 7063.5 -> -2.2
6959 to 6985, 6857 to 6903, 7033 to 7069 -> -1.1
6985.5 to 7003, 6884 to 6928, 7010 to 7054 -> -1.2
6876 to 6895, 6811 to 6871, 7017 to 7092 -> -0.6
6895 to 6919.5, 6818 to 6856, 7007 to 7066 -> -0.6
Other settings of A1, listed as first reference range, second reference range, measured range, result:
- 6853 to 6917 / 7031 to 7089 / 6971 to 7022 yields -0.02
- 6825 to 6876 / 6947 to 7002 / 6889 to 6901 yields -0.01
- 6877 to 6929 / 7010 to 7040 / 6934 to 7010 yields -0.06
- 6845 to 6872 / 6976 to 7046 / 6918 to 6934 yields -0.02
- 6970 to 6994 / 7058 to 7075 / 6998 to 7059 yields 0.04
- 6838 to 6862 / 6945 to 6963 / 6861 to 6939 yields 0.05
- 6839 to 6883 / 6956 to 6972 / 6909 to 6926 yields 0.00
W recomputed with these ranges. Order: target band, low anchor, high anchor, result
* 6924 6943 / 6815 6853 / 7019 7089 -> -0.038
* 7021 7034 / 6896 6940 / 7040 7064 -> -0.051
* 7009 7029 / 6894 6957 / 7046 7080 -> 0.043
